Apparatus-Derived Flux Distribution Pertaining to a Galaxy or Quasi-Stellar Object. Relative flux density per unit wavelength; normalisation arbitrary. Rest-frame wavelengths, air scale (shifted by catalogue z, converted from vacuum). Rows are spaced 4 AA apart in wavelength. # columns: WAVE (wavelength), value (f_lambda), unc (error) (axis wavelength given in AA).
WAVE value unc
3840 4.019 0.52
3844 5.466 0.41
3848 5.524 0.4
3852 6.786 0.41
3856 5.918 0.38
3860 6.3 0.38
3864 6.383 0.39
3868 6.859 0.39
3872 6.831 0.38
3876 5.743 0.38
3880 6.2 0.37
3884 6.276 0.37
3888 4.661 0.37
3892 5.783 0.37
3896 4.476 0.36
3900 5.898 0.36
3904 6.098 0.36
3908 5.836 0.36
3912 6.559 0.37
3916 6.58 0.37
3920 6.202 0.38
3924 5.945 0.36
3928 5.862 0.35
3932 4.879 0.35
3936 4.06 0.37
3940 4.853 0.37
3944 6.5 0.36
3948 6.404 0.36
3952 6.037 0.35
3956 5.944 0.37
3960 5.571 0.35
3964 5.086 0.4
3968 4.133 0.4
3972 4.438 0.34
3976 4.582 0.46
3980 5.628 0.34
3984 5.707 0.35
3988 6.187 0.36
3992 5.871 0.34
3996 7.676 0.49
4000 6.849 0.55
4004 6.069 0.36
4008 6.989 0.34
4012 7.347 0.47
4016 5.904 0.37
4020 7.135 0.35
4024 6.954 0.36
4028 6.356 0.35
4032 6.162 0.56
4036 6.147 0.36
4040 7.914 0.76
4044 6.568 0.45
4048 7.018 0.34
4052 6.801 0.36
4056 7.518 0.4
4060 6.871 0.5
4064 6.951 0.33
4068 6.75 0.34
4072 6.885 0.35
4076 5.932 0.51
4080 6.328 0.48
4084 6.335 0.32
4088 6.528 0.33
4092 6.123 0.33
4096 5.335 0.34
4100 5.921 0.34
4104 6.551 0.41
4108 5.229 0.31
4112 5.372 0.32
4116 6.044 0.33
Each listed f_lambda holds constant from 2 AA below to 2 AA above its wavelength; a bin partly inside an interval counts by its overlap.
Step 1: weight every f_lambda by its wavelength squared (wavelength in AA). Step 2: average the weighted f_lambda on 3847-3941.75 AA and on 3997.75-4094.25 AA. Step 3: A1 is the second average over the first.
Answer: 1.23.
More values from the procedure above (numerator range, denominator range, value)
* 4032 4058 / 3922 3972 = 1.35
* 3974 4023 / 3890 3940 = 1.17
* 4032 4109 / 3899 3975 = 1.24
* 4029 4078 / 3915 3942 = 1.33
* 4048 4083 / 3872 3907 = 1.29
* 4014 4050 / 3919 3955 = 1.25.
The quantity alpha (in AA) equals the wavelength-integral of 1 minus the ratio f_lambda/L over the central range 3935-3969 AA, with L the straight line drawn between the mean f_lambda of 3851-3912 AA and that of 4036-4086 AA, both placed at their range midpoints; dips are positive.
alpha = 4.53 AA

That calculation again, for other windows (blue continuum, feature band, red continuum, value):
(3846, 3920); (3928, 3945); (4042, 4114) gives 2.9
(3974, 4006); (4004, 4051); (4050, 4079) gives -2.2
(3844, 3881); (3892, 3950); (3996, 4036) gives 6.1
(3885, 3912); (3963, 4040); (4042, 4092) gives 1.7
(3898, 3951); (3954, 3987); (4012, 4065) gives 5.6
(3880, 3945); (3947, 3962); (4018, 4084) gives 0.1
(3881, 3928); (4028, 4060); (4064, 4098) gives -3.2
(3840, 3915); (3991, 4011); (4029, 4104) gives -1.3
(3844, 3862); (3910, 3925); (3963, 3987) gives -2.4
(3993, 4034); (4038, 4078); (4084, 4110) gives -3.7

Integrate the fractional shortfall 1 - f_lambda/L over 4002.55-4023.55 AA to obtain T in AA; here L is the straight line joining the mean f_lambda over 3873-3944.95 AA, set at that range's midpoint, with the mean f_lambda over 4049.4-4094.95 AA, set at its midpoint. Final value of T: -1.5 AA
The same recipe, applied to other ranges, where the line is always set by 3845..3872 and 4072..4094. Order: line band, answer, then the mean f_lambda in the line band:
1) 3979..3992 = 0.92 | 5.86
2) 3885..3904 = 2.86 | 5.35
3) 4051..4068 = -1.91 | 7.02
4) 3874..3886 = 0.44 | 6.07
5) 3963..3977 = 3.96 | 4.52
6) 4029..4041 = -0.58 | 6.61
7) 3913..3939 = 2.92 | 5.6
